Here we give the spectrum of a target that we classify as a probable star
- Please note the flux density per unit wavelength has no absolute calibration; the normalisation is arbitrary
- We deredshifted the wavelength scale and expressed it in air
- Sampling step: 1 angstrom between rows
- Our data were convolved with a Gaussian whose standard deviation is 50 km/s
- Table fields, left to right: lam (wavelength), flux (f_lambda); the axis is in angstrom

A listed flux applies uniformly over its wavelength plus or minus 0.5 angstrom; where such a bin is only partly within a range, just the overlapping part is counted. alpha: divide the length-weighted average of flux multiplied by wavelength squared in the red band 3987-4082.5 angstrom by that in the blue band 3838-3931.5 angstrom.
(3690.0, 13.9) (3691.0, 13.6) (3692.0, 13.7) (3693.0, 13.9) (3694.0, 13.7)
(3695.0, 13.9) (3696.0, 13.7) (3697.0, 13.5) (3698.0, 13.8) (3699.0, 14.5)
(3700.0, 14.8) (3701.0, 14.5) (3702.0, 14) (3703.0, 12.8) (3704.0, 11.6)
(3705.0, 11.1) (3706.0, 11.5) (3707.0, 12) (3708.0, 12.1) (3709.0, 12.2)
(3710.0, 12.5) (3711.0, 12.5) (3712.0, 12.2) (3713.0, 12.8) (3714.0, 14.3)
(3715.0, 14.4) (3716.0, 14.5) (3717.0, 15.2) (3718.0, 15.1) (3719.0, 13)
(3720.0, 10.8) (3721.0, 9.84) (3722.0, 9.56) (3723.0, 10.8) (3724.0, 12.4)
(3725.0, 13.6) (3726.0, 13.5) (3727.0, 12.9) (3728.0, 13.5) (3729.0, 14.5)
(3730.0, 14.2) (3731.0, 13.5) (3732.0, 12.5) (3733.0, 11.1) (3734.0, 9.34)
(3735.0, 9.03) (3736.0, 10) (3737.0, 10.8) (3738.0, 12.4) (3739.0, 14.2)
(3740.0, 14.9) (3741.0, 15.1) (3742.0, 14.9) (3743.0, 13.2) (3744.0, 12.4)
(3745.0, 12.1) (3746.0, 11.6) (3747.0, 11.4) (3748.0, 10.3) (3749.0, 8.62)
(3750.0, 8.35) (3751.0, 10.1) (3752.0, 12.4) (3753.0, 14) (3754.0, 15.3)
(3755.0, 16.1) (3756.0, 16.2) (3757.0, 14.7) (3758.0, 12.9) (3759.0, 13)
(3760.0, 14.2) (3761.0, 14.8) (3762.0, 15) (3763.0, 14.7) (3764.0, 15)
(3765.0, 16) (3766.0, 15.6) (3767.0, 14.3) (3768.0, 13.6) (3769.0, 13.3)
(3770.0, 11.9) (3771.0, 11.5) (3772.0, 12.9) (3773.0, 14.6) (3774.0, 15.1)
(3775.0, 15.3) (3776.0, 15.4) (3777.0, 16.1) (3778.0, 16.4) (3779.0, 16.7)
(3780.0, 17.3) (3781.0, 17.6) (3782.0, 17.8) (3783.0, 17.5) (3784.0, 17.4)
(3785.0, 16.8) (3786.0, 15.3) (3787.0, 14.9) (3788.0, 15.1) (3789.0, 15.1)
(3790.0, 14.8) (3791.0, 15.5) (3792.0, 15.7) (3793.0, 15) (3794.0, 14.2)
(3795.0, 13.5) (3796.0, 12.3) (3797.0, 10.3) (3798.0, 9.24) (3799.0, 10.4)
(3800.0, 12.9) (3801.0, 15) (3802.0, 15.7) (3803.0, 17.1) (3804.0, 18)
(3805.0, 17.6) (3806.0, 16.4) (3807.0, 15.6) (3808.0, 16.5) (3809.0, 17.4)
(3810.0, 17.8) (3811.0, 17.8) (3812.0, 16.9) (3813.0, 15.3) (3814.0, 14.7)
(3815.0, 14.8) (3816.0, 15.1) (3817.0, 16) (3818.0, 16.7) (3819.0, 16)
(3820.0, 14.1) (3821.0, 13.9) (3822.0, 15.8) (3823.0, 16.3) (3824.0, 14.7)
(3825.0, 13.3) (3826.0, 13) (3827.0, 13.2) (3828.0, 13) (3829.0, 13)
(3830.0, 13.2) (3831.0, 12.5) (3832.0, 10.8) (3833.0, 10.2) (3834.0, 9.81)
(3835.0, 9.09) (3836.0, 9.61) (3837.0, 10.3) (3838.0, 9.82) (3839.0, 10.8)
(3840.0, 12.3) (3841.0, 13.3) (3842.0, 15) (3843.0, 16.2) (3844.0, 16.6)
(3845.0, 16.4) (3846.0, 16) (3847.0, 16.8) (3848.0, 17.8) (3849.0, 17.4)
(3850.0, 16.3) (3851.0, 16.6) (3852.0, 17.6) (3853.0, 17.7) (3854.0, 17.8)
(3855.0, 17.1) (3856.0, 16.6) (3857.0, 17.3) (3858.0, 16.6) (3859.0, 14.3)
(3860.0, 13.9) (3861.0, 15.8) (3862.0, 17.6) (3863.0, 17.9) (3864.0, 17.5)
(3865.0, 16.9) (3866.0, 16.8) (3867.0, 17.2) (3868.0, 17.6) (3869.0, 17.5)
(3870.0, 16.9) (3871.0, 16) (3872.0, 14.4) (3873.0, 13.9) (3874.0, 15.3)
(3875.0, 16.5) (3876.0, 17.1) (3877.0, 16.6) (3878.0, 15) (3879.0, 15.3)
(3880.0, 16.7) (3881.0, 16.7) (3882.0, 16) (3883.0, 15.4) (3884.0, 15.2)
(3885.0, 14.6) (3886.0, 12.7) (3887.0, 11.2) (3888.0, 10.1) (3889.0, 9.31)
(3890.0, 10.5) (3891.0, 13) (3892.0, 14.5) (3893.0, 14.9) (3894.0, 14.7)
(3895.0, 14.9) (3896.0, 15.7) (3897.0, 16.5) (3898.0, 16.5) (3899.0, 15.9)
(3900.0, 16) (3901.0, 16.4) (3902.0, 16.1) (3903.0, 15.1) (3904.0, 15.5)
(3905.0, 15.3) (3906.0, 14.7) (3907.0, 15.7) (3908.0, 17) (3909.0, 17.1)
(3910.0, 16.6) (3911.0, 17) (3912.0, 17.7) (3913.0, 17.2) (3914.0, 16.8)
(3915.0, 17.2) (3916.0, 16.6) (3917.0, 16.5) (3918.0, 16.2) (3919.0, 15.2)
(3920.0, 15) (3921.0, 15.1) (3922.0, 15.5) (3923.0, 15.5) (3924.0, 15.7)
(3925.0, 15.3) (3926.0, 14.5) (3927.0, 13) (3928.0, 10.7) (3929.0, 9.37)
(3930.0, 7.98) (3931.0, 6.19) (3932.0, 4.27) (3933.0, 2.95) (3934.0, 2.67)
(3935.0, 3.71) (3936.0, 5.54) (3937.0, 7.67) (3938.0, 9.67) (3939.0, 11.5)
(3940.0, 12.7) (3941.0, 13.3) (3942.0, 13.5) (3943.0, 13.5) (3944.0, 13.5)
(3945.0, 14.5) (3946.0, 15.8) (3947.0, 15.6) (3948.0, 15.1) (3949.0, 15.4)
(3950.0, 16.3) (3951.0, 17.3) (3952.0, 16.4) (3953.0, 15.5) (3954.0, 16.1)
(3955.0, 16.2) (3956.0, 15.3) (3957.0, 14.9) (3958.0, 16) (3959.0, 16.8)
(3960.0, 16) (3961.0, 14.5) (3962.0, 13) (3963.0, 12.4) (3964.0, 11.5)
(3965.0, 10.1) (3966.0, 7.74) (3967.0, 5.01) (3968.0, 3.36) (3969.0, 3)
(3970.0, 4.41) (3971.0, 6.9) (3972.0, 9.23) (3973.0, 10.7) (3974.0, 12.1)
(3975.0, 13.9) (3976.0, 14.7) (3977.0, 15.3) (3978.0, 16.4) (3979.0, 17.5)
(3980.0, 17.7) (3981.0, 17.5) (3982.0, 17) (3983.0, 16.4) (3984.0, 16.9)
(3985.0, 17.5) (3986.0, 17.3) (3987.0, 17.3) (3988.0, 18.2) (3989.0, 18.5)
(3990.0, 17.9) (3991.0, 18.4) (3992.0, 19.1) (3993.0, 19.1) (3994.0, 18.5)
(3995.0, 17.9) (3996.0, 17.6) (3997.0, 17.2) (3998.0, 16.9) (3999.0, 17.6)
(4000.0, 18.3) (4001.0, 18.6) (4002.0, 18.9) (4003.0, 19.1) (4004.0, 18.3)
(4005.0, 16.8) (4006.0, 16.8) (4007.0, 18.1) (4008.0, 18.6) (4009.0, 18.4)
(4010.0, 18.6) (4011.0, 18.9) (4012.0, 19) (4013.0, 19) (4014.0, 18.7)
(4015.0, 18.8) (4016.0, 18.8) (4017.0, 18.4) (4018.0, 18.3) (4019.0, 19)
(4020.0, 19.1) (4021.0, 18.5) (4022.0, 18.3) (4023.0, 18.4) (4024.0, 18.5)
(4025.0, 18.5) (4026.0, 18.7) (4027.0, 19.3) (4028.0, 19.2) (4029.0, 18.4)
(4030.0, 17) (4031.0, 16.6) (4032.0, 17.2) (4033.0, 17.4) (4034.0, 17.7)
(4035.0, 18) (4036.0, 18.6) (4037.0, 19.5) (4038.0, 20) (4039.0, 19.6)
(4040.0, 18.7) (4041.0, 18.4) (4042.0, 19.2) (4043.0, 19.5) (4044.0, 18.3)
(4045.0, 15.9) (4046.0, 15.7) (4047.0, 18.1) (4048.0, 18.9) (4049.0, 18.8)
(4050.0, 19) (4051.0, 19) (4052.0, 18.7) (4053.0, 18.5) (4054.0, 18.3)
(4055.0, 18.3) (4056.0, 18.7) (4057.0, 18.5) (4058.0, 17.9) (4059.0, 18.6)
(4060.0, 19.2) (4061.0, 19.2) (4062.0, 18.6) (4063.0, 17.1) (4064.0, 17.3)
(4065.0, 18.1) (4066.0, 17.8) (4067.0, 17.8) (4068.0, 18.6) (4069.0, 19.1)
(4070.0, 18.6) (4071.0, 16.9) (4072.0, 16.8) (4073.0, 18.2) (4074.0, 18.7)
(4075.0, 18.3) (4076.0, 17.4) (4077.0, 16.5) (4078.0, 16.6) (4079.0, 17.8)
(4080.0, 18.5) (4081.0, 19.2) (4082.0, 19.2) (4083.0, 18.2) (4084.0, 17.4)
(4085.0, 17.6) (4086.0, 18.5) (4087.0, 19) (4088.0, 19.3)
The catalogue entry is 1.29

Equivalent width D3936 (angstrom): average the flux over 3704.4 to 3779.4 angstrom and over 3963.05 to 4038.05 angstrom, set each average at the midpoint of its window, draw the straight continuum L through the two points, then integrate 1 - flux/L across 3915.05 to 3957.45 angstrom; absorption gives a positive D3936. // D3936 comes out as 7.5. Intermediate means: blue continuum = 13.1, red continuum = 16.4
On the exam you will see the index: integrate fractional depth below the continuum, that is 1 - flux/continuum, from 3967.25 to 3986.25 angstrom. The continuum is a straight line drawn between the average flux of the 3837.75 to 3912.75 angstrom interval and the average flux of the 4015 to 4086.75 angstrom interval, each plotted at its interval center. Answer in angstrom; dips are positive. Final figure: 4.7 angstrom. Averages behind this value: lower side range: 15.6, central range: 12.9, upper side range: 18.3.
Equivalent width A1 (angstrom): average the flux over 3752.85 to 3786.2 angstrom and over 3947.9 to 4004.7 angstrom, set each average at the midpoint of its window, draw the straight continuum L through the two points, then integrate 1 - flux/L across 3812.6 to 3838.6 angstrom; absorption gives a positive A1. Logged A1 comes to 3.2 angstrom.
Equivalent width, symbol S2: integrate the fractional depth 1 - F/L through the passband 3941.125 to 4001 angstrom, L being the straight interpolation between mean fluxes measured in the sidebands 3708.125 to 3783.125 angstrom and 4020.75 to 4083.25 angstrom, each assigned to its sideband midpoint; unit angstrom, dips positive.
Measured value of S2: 7.9 angstrom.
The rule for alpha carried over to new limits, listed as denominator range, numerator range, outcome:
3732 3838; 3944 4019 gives 1.24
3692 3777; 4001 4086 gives 1.64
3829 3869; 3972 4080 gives 1.31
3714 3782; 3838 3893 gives 1.23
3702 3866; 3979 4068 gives 1.46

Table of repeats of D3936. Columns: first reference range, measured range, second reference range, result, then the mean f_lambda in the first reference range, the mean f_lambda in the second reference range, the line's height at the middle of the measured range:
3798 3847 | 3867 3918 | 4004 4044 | 0.9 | 14.3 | 18.5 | 15.7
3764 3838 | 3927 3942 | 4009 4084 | 7.7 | 14.5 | 18.3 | 16.6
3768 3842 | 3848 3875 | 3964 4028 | -3.0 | 14.4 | 16.2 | 14.9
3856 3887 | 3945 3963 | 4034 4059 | 1.7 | 16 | 18.5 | 17.2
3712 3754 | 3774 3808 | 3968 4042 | -4.8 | 12.4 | 17.1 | 13.4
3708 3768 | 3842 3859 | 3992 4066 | -2.0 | 13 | 18.3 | 15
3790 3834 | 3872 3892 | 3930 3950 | -3.2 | 14.5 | 10.5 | 12.3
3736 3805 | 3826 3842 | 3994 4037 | 3.8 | 14.1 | 18.3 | 15.2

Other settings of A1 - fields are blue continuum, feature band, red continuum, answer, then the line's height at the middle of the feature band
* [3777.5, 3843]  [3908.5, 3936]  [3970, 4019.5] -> 5.3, 16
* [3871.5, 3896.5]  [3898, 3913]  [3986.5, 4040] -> -1.1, 15.1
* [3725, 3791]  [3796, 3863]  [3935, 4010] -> -2.8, 14.2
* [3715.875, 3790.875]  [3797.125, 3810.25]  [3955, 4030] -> -0.9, 14.2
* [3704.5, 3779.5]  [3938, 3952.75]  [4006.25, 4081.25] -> 1.9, 16.6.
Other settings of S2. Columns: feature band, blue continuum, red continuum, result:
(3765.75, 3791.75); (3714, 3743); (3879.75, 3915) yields -3.57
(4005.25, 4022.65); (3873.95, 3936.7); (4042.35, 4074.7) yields -1.59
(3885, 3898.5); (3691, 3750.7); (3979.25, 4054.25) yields 2.05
